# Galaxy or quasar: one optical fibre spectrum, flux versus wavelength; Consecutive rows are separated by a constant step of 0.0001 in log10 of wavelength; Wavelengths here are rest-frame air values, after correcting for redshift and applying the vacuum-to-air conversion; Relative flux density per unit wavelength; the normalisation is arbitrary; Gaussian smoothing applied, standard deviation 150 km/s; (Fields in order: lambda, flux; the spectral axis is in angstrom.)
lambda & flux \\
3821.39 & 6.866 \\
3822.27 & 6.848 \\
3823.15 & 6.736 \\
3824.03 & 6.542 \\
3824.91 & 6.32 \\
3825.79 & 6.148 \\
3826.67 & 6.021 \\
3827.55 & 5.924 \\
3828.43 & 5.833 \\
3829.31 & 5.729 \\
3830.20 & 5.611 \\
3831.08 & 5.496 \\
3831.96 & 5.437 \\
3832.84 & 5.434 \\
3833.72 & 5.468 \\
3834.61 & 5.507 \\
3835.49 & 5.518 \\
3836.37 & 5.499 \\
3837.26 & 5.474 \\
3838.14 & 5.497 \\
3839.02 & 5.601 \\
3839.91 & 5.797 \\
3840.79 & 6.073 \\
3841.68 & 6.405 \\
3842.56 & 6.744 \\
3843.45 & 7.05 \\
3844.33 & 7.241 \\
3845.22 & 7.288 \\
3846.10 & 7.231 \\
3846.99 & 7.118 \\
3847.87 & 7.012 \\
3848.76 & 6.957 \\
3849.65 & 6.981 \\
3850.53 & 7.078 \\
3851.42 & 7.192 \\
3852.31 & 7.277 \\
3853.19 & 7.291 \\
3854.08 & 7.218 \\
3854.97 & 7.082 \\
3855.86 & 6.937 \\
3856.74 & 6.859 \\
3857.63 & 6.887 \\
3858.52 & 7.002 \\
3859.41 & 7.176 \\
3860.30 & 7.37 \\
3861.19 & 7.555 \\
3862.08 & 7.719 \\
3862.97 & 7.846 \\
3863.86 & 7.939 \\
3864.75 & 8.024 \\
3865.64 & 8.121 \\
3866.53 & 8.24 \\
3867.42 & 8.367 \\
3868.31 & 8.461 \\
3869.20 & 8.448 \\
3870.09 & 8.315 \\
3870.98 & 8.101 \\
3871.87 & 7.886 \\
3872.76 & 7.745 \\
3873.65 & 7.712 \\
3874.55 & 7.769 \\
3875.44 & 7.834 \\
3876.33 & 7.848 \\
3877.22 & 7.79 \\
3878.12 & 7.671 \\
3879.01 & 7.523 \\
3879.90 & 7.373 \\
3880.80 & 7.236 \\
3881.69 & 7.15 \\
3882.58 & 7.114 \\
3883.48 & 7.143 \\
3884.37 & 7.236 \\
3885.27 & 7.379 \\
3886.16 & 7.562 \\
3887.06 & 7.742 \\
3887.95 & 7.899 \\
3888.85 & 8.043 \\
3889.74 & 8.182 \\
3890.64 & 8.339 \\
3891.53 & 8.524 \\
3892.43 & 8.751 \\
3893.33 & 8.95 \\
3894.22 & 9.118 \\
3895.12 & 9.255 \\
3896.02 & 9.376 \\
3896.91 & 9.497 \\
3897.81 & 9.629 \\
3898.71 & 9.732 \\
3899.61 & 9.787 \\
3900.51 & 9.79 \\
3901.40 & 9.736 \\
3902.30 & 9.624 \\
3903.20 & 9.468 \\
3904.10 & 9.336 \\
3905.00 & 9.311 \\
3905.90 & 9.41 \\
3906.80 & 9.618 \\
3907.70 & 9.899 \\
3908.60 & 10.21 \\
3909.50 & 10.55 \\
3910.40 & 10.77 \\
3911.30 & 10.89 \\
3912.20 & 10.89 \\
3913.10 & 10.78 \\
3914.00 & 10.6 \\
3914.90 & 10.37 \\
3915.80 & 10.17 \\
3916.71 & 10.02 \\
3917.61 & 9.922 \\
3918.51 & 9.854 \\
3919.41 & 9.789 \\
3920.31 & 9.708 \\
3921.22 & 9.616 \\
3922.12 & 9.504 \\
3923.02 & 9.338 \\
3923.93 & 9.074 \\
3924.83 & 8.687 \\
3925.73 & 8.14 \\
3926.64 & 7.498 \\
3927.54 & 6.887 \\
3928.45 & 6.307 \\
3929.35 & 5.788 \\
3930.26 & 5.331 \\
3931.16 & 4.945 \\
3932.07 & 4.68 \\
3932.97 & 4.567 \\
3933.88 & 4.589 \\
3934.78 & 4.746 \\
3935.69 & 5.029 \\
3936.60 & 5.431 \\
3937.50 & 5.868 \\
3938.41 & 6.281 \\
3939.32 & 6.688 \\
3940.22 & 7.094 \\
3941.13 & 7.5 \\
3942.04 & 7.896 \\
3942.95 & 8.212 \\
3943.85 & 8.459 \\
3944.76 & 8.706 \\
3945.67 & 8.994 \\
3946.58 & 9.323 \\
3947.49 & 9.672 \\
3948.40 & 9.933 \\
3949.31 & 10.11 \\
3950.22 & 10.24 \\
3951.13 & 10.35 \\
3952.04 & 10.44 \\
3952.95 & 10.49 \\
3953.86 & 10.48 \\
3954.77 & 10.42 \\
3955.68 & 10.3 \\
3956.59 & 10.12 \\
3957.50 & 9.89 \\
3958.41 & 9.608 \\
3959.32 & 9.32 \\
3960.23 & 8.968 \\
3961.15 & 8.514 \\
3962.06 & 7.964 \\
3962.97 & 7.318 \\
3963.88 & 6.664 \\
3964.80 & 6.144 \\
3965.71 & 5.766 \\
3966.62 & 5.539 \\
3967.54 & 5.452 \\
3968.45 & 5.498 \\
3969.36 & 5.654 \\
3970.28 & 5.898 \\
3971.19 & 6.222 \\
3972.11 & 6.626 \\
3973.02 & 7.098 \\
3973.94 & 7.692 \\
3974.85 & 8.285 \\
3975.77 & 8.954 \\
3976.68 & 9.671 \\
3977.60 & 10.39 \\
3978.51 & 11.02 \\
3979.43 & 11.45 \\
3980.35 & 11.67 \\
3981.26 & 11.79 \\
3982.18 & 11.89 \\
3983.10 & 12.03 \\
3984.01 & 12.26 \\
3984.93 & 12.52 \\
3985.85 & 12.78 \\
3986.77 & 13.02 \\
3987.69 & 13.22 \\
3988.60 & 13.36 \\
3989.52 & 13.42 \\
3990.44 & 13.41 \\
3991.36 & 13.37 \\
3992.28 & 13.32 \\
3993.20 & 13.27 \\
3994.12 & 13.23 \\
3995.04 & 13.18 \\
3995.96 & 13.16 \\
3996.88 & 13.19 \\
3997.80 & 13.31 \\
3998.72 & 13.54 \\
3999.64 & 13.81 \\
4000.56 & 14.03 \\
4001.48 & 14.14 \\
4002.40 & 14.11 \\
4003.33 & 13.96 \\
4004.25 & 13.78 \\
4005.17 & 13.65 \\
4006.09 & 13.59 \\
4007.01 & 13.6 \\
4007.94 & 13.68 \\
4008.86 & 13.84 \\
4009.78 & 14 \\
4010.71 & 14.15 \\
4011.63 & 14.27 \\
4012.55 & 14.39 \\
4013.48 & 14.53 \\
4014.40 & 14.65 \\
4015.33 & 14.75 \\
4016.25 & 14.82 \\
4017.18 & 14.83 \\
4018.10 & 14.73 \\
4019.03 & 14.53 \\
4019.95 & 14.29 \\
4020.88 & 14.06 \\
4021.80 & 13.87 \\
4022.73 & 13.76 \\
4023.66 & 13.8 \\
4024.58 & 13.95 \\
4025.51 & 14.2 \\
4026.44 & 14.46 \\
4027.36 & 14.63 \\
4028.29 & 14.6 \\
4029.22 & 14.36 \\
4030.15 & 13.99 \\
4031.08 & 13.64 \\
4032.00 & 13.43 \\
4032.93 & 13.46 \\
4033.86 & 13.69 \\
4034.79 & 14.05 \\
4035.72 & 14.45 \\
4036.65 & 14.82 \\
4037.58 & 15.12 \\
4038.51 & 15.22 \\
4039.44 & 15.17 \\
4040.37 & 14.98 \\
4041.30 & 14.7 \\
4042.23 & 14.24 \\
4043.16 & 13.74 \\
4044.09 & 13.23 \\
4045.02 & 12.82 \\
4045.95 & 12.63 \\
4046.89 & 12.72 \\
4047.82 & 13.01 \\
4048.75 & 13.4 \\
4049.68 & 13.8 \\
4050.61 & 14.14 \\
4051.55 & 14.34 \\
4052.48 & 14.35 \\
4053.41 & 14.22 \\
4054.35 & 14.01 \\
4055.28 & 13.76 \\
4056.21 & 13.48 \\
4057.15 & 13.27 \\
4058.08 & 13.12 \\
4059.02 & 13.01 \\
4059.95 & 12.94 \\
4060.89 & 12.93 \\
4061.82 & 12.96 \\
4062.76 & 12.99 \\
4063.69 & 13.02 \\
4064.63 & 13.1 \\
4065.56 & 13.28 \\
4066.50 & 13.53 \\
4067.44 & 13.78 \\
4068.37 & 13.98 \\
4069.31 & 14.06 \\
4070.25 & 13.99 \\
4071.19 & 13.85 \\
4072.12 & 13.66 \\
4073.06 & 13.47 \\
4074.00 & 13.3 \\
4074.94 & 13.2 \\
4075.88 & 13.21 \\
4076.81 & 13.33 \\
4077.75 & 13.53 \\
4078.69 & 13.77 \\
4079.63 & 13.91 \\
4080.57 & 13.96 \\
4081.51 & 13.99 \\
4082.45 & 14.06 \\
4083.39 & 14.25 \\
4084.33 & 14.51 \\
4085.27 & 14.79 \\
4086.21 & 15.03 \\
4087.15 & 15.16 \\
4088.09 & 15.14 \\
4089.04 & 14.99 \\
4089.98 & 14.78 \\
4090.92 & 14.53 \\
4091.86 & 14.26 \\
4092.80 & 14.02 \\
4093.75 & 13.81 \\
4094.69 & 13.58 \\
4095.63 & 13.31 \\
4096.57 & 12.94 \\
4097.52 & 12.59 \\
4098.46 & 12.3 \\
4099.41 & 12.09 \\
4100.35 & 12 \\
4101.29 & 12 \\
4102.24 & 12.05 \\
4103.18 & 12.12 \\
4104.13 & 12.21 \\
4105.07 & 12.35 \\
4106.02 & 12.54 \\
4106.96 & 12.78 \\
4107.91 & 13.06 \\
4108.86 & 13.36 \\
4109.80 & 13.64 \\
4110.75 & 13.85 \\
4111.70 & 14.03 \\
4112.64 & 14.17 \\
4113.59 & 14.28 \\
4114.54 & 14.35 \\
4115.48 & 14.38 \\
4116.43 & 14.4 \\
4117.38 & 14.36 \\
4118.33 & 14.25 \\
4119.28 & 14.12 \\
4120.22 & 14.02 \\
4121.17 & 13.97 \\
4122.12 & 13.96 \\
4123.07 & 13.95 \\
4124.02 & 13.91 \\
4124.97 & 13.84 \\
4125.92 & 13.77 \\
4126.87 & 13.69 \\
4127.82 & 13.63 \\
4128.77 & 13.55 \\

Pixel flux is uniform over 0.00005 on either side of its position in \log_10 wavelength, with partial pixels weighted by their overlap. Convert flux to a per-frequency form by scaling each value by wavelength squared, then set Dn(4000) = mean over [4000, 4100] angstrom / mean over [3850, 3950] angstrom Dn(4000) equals 1.83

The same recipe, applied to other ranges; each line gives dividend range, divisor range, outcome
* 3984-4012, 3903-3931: 1.52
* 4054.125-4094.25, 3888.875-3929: 1.60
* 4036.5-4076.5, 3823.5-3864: 2.33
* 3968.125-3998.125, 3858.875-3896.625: 1.46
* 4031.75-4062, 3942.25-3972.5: 1.72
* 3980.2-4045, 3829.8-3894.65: 2.06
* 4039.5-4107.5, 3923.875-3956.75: 1.86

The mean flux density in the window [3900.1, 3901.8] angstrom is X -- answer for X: 9.81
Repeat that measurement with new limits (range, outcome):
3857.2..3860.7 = 7.1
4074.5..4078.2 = 13.3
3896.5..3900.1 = 9.64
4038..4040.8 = 15.1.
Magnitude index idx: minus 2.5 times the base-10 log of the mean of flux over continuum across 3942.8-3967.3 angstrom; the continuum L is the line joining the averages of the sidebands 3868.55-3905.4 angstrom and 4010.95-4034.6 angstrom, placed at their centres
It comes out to 0.25 mag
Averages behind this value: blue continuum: 8.37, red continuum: 14.2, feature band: 8.94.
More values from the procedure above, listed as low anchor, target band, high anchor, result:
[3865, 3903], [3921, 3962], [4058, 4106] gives 0.21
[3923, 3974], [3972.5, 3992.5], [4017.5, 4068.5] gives -0.16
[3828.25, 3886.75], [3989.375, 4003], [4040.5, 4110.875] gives -0.21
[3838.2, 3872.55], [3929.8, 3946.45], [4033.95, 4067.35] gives 0.48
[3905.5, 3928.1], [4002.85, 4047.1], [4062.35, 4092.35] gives -0.13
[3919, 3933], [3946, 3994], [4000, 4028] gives 0.11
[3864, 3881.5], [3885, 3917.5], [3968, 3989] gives -0.12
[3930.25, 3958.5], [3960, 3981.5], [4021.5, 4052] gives 0.24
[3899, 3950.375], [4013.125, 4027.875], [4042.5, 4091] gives -0.19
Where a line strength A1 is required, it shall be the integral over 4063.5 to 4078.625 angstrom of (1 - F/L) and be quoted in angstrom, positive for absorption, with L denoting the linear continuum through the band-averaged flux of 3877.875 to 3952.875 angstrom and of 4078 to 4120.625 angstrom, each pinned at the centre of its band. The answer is -0.8 angstrom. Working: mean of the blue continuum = 8.48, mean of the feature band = 13.5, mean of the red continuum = 13.7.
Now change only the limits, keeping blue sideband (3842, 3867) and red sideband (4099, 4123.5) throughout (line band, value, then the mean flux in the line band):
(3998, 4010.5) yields -3.4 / 13.8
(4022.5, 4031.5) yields -2.2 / 14.1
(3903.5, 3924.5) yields -3.0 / 9.97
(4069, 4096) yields -2.8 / 14.1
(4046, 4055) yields -1.3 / 13.7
